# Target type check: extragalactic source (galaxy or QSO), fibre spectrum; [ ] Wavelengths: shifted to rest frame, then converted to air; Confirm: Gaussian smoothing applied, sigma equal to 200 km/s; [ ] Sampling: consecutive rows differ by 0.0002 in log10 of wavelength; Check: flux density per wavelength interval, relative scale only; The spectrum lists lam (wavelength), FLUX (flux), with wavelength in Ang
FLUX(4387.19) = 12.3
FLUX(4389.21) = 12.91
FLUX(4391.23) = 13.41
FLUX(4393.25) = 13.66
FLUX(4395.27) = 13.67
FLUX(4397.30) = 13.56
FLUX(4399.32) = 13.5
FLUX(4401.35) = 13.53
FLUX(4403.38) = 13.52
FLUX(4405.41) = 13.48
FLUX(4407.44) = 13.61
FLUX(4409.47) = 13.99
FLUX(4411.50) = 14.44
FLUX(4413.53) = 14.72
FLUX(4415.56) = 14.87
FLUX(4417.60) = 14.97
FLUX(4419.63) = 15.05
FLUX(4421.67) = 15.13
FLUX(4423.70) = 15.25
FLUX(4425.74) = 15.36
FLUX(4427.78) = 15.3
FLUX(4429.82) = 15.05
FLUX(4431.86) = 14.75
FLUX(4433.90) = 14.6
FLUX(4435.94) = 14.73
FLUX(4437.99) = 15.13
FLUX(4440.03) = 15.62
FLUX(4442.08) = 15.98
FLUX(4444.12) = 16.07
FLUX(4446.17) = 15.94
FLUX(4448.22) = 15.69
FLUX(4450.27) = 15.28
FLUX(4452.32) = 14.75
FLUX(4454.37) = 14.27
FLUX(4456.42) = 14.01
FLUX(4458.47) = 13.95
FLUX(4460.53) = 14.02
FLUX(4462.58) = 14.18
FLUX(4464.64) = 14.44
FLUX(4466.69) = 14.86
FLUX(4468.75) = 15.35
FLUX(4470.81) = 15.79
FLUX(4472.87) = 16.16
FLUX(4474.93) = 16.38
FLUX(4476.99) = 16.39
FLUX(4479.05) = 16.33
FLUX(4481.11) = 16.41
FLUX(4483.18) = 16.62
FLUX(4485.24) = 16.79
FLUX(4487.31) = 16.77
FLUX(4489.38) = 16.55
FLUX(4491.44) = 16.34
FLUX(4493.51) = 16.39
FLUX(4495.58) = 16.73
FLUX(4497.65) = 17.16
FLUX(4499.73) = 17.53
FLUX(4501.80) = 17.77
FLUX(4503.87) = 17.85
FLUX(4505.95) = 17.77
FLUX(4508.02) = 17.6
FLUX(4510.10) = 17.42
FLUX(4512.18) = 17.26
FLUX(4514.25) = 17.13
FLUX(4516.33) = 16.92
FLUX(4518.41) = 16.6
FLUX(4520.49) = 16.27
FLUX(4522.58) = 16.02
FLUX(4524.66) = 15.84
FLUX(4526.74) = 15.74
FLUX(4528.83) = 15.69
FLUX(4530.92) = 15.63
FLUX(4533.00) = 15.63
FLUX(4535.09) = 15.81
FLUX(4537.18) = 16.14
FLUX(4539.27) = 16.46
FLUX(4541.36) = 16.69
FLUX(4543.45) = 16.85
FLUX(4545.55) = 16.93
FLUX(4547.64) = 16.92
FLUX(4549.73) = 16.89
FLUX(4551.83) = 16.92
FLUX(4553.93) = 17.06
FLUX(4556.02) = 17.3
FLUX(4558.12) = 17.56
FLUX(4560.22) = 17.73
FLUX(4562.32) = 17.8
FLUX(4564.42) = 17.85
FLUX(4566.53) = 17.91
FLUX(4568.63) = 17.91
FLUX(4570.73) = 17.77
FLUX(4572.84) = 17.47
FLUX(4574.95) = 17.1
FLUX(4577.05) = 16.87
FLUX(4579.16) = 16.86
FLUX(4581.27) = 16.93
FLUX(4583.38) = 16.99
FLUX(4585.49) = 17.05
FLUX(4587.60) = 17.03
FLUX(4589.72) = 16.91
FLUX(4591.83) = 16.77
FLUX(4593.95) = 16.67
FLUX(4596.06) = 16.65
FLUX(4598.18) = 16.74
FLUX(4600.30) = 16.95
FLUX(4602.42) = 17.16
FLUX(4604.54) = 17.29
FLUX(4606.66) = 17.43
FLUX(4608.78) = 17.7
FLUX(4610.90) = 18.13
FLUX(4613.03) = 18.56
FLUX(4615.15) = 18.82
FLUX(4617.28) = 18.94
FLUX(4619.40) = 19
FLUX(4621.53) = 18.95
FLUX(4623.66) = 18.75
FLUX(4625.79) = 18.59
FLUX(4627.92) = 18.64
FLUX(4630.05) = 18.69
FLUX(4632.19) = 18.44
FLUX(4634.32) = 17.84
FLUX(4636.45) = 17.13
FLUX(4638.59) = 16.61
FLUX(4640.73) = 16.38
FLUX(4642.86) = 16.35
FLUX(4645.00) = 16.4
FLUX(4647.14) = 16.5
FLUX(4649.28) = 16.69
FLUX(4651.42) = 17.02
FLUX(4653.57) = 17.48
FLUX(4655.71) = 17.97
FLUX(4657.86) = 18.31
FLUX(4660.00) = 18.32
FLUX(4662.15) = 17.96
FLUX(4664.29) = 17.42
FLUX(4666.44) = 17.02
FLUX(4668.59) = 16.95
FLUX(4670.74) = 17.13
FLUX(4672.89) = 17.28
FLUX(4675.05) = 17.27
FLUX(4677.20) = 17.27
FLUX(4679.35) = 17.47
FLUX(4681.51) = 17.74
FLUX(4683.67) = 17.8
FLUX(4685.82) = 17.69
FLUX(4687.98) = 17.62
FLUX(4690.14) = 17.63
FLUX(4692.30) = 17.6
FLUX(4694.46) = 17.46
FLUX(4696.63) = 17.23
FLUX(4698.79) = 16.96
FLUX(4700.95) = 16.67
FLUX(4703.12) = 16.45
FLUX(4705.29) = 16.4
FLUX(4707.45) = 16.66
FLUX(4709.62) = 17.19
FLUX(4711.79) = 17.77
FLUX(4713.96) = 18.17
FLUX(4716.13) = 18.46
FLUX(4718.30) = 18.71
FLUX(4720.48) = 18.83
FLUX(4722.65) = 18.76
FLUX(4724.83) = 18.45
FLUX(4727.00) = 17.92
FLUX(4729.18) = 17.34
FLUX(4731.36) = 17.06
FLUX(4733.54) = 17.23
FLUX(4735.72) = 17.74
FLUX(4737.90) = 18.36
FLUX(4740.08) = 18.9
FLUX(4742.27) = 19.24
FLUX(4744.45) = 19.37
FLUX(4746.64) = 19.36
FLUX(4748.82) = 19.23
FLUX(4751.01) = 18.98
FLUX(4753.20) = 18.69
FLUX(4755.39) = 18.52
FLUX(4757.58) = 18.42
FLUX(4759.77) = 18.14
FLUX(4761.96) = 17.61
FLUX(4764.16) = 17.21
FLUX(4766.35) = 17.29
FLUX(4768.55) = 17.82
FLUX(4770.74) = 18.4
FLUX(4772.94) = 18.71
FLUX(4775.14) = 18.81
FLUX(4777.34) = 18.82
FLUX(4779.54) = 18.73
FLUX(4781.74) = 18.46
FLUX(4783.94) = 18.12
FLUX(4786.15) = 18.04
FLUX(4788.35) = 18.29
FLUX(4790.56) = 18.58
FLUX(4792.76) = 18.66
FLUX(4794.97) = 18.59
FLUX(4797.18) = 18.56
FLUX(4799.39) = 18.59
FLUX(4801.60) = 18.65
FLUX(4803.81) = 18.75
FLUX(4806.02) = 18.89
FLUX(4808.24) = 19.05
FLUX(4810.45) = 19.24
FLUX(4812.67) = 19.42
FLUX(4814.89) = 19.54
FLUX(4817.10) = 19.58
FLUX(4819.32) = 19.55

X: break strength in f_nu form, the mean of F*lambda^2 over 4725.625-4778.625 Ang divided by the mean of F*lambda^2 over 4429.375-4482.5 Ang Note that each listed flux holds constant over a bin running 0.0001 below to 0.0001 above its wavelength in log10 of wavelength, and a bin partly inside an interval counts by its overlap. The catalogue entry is 1.4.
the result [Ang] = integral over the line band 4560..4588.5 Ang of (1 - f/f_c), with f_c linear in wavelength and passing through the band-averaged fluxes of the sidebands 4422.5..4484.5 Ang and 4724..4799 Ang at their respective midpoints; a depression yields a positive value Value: -1.52 Ang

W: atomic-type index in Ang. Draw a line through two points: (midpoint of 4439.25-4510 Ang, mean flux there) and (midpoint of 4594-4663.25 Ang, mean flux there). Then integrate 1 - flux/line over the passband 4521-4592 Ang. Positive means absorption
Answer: 0.2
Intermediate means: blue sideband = 16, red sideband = 17.7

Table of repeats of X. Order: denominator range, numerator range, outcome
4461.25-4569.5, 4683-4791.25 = 1.19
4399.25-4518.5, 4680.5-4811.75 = 1.32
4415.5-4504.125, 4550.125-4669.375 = 1.19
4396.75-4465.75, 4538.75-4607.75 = 1.24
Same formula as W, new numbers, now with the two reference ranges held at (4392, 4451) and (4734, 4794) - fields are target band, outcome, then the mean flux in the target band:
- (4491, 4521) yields -2.9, 17.1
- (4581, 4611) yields -0.8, 17.1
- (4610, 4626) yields -1.8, 18.7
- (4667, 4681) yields 0.2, 17.2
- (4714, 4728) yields -0.4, 18.5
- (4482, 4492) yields -0.8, 16.6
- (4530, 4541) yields 0.0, 16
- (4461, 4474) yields 0.1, 15.1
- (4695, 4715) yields 0.8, 17.1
